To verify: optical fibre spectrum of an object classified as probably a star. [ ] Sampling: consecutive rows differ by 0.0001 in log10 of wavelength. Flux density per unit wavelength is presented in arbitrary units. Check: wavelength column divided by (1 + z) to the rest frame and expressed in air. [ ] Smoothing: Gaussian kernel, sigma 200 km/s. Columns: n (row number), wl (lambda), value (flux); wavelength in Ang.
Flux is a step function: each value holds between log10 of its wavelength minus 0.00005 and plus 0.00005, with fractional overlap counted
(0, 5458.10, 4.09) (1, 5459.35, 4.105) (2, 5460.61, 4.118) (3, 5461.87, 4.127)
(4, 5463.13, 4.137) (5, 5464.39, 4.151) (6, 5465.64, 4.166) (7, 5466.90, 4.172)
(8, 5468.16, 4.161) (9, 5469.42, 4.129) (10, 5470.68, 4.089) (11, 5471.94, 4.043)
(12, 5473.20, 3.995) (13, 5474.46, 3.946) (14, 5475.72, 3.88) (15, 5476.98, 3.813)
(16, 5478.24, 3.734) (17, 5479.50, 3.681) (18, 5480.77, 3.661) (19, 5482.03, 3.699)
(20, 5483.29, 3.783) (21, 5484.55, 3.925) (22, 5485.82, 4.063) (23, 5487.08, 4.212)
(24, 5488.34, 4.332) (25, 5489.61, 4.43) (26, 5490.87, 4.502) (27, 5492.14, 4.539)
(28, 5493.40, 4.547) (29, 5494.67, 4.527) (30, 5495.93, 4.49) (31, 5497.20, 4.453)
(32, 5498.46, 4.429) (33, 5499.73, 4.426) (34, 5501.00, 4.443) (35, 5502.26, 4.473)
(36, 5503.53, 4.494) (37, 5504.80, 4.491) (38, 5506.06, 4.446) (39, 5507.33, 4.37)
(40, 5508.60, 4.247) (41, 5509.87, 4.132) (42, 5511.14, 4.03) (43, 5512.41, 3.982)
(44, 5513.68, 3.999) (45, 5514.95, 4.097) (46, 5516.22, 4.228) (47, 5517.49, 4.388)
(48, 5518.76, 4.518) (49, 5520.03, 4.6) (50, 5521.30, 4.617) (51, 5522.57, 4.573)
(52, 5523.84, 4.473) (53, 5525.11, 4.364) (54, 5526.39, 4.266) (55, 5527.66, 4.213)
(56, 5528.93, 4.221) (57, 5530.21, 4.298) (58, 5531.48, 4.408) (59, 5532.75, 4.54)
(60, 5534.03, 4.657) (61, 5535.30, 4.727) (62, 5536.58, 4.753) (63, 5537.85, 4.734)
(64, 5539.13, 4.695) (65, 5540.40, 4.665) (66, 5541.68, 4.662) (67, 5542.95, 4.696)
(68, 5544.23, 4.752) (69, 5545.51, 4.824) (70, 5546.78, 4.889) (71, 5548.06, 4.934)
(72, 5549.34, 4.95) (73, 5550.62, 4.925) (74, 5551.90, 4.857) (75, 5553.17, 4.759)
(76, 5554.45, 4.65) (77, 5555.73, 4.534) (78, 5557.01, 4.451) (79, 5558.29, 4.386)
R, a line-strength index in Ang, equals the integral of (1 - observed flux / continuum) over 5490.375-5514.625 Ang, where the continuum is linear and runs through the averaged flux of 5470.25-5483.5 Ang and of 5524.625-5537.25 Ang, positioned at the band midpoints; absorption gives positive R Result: -1.4 Ang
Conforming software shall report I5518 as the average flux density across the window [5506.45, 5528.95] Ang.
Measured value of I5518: 4.3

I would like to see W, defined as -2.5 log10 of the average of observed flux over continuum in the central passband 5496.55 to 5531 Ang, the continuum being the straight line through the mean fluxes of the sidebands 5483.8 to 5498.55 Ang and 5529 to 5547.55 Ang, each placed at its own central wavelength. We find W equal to 0.04 mag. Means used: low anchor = 4.36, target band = 4.34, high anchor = 4.65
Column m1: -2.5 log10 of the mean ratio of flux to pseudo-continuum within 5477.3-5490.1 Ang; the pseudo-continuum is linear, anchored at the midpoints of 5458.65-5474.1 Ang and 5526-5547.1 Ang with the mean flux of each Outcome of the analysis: 0.08 mag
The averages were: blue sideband 4.11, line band 3.94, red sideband 4.59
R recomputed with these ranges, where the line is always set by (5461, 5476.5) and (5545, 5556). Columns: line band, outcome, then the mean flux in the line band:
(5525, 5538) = 0.52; 4.46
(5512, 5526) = 0.57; 4.35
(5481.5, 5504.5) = -0.12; 4.33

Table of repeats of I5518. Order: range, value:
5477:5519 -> 4.23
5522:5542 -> 4.51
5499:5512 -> 4.35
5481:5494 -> 4.19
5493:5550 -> 4.48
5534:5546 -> 4.72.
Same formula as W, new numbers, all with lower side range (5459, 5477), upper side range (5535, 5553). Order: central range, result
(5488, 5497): -0.04 mag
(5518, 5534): 0.05 mag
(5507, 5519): 0.08 mag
